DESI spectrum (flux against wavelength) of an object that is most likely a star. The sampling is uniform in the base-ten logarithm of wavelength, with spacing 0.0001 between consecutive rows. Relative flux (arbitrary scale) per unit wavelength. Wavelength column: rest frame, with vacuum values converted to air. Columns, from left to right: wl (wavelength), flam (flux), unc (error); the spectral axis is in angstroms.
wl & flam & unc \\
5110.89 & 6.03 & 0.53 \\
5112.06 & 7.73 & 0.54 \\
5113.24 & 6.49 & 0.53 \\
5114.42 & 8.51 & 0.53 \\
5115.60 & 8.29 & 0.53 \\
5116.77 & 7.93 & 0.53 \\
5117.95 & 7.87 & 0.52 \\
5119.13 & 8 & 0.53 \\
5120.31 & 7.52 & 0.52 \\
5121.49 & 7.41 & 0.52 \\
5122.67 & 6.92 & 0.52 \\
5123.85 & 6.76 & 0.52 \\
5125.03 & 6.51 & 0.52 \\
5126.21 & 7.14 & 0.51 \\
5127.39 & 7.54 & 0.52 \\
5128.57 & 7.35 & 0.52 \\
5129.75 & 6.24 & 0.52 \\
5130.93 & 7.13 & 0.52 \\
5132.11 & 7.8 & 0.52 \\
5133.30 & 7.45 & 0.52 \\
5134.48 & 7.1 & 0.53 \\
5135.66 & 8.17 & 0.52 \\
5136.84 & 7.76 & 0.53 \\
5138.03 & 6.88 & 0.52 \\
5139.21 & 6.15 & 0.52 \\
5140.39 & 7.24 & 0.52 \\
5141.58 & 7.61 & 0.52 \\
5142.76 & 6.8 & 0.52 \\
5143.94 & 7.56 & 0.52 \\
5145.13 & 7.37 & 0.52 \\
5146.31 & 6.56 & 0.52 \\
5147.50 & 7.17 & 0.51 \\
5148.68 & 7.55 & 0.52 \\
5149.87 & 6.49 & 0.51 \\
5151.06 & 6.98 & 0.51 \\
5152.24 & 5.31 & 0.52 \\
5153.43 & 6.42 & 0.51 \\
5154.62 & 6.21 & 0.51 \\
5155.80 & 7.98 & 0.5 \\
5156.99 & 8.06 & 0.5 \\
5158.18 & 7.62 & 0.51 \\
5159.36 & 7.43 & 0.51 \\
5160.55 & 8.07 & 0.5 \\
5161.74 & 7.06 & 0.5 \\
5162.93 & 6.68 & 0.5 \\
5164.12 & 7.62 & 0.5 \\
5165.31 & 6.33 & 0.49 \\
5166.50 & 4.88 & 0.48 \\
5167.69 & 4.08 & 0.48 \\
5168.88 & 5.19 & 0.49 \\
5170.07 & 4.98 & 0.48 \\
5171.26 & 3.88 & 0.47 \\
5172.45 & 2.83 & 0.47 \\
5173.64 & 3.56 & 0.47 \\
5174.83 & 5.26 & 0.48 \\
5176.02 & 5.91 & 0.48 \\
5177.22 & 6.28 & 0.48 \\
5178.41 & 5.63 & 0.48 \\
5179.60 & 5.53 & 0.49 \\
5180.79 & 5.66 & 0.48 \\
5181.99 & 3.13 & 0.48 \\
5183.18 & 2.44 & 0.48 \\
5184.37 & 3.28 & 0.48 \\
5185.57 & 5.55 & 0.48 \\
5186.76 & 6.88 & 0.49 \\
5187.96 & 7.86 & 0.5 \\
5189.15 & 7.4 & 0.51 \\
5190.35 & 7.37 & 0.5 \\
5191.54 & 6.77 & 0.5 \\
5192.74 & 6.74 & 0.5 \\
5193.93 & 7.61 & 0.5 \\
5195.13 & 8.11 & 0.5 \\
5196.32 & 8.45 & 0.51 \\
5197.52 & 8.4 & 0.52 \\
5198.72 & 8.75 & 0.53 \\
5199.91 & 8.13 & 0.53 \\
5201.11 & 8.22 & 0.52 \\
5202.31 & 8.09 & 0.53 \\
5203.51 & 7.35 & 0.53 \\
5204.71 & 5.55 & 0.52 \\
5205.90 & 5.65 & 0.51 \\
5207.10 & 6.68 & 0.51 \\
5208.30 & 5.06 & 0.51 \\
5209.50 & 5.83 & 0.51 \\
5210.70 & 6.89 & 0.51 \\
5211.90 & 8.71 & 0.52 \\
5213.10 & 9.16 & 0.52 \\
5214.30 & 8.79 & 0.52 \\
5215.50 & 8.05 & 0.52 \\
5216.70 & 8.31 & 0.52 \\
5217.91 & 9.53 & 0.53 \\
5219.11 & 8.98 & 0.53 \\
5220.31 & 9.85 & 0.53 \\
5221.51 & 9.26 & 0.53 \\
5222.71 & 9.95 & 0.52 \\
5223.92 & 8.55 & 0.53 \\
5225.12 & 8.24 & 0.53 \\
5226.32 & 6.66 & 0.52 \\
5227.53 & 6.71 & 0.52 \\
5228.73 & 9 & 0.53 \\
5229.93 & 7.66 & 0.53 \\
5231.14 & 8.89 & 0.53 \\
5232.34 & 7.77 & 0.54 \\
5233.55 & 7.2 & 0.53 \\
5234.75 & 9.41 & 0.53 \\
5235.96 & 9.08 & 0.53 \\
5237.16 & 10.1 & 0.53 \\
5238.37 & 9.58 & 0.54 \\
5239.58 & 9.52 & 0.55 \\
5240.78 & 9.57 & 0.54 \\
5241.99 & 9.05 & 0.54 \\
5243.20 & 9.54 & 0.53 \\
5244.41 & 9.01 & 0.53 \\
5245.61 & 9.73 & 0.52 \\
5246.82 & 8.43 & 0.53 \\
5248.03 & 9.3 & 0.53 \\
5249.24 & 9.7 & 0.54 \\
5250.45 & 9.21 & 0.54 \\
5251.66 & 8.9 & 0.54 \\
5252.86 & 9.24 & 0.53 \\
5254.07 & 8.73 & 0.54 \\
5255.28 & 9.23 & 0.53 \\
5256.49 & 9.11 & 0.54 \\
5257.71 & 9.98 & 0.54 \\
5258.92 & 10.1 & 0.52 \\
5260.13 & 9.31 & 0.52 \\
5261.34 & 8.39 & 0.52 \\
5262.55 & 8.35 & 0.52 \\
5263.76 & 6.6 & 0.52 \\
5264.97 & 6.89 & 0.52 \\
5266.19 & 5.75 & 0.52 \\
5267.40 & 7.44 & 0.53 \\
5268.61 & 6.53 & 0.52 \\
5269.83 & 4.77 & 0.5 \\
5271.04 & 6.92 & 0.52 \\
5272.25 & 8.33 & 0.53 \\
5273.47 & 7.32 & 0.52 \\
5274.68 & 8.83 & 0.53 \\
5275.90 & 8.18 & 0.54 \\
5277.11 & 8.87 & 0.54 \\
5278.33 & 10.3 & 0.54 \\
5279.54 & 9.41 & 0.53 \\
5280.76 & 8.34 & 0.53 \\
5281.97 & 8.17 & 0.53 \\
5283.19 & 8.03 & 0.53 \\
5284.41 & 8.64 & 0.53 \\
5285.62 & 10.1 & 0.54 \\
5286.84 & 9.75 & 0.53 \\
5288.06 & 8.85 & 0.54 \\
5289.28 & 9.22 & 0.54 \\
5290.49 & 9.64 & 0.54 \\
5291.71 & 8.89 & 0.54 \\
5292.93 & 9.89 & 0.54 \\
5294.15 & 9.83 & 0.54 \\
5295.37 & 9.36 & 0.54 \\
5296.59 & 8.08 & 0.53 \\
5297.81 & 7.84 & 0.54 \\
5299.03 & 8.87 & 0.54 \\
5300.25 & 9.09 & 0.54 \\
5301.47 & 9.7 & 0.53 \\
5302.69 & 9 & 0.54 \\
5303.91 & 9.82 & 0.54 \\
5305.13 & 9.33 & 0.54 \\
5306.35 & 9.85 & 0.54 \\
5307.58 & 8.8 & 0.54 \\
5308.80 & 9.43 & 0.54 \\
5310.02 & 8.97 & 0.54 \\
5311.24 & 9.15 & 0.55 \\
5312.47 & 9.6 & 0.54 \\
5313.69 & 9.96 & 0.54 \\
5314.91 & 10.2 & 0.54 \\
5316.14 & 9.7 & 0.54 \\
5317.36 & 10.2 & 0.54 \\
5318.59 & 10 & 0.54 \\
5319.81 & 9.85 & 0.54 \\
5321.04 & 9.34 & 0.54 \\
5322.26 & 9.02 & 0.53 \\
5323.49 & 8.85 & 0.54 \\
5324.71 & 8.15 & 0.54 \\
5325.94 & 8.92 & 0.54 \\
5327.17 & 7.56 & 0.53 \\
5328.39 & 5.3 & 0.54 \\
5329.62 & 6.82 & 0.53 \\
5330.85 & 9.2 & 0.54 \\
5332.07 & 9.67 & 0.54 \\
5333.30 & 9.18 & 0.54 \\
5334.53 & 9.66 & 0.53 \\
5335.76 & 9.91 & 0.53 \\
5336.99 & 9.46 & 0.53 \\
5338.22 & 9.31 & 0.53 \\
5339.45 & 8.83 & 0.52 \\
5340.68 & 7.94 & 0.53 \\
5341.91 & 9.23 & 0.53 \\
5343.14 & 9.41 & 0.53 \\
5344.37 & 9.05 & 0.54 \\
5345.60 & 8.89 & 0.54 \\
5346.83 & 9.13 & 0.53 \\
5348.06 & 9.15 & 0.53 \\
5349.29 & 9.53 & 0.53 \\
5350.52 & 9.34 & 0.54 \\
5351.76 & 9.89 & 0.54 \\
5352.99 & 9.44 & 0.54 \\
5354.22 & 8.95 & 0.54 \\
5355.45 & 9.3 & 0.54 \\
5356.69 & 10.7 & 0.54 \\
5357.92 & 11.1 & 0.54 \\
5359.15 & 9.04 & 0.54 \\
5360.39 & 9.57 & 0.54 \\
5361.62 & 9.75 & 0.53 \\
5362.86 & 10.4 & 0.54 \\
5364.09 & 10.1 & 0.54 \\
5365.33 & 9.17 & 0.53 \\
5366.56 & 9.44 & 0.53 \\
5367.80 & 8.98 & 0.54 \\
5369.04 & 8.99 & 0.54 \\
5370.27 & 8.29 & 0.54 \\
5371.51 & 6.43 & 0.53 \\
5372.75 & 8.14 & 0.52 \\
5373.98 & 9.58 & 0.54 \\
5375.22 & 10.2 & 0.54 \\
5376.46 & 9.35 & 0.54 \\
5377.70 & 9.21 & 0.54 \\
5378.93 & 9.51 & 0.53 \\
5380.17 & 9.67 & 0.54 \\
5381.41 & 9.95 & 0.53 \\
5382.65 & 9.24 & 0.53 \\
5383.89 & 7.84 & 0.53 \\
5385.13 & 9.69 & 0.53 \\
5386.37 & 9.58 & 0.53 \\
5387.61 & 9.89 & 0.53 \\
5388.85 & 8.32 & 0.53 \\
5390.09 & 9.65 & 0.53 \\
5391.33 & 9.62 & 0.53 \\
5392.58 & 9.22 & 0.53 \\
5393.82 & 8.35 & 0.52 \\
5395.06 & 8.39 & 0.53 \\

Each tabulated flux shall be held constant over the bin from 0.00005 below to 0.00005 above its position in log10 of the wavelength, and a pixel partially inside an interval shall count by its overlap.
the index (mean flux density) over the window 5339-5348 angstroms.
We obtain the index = 8.94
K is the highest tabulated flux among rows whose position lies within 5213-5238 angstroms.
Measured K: 10.1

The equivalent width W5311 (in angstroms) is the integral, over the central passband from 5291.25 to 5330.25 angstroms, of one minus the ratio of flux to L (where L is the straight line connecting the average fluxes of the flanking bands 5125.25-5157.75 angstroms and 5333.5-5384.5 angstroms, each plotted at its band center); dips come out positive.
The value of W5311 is -1.1 angstroms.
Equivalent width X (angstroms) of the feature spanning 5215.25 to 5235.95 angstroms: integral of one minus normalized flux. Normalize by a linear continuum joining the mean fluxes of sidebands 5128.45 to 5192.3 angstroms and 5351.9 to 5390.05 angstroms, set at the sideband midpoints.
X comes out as -3.52 angstroms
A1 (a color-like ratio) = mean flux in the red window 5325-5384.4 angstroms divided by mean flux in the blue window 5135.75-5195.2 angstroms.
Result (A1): 1.45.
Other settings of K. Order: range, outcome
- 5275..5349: 10.3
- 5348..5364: 11.1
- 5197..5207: 8.75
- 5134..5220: 9.53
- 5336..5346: 9.46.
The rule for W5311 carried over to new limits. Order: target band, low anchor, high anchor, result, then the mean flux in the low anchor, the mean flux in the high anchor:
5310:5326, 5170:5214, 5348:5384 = -1.7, 6.35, 9.37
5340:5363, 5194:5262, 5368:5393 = -1.1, 8.51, 9.11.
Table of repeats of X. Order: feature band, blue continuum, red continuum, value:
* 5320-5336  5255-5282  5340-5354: 0.6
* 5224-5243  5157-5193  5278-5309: -2.9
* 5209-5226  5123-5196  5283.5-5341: -2.5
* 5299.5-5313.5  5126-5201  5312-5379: -1.2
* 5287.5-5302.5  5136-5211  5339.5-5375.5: -1.4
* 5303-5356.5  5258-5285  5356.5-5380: -2.1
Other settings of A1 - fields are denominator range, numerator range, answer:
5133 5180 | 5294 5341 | 1.41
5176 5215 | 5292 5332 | 1.34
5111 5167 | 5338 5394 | 1.29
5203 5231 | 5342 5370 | 1.21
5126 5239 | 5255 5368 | 1.27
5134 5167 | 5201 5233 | 1.12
